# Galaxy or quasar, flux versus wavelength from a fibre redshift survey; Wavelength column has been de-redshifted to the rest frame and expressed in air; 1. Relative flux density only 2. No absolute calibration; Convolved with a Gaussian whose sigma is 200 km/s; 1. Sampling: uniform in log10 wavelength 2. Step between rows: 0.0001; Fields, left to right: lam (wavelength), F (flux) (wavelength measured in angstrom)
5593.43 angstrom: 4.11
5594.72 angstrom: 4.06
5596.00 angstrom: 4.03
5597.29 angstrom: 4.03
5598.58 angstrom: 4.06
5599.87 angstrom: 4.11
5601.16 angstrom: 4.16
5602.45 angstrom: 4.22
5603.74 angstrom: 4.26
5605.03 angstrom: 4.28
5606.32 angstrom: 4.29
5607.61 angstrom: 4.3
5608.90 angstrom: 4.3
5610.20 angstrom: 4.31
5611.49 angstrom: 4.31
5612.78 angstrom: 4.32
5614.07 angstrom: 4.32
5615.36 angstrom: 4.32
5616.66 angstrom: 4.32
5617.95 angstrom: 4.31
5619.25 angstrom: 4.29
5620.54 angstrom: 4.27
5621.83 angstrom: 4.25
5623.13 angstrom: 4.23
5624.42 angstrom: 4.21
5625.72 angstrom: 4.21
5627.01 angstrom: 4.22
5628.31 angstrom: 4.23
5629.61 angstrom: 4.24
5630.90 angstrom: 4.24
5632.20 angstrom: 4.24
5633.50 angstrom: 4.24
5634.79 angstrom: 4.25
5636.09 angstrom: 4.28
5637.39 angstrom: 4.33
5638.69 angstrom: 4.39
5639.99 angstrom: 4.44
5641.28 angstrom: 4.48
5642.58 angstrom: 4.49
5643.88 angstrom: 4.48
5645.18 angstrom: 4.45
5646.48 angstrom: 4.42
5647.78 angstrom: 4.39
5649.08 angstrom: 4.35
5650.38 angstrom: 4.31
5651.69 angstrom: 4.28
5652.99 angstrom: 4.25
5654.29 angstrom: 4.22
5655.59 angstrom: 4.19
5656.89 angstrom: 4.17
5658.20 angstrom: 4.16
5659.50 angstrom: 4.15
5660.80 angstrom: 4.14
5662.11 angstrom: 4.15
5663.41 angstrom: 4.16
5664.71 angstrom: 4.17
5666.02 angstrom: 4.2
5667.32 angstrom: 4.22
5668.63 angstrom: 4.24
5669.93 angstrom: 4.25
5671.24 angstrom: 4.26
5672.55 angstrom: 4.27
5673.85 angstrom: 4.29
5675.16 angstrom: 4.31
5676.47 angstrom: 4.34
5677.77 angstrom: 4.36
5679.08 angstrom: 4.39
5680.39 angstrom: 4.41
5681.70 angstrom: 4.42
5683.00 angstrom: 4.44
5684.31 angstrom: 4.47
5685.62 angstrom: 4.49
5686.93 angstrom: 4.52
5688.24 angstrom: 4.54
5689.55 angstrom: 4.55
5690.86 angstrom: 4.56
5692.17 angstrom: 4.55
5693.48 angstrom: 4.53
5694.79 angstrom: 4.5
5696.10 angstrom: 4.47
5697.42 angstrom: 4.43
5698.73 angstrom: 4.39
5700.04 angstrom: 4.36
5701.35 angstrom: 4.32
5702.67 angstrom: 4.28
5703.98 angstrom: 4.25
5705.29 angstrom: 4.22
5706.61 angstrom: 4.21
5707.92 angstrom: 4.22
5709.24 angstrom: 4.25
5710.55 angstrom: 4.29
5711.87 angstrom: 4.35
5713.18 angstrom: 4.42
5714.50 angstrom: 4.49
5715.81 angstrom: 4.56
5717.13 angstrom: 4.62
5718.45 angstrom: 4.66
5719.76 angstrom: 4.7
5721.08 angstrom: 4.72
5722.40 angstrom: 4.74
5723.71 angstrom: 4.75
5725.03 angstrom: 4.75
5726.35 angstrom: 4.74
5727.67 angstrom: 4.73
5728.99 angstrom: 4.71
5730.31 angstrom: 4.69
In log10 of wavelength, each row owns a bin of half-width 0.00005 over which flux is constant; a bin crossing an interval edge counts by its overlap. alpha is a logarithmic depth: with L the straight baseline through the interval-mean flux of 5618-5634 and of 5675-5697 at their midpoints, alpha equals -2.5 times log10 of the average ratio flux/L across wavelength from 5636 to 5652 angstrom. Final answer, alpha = -0.02 mag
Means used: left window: 4.24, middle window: 4.4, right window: 4.46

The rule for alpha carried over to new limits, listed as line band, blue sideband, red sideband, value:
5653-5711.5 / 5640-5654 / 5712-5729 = 0.05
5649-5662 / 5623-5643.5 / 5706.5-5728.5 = 0.04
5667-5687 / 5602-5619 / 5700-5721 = 0.00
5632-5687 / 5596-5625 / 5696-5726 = 0.01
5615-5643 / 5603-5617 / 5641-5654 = 0.01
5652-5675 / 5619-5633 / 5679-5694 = 0.05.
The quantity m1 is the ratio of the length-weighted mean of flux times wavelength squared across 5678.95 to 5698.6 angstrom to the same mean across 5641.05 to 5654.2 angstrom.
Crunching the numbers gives 1.04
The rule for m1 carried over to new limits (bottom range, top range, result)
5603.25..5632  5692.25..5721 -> 1.07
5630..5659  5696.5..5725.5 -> 1.06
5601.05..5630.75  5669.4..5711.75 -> 1.05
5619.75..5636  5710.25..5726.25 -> 1.12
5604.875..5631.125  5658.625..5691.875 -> 1.03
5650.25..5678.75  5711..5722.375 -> 1.10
